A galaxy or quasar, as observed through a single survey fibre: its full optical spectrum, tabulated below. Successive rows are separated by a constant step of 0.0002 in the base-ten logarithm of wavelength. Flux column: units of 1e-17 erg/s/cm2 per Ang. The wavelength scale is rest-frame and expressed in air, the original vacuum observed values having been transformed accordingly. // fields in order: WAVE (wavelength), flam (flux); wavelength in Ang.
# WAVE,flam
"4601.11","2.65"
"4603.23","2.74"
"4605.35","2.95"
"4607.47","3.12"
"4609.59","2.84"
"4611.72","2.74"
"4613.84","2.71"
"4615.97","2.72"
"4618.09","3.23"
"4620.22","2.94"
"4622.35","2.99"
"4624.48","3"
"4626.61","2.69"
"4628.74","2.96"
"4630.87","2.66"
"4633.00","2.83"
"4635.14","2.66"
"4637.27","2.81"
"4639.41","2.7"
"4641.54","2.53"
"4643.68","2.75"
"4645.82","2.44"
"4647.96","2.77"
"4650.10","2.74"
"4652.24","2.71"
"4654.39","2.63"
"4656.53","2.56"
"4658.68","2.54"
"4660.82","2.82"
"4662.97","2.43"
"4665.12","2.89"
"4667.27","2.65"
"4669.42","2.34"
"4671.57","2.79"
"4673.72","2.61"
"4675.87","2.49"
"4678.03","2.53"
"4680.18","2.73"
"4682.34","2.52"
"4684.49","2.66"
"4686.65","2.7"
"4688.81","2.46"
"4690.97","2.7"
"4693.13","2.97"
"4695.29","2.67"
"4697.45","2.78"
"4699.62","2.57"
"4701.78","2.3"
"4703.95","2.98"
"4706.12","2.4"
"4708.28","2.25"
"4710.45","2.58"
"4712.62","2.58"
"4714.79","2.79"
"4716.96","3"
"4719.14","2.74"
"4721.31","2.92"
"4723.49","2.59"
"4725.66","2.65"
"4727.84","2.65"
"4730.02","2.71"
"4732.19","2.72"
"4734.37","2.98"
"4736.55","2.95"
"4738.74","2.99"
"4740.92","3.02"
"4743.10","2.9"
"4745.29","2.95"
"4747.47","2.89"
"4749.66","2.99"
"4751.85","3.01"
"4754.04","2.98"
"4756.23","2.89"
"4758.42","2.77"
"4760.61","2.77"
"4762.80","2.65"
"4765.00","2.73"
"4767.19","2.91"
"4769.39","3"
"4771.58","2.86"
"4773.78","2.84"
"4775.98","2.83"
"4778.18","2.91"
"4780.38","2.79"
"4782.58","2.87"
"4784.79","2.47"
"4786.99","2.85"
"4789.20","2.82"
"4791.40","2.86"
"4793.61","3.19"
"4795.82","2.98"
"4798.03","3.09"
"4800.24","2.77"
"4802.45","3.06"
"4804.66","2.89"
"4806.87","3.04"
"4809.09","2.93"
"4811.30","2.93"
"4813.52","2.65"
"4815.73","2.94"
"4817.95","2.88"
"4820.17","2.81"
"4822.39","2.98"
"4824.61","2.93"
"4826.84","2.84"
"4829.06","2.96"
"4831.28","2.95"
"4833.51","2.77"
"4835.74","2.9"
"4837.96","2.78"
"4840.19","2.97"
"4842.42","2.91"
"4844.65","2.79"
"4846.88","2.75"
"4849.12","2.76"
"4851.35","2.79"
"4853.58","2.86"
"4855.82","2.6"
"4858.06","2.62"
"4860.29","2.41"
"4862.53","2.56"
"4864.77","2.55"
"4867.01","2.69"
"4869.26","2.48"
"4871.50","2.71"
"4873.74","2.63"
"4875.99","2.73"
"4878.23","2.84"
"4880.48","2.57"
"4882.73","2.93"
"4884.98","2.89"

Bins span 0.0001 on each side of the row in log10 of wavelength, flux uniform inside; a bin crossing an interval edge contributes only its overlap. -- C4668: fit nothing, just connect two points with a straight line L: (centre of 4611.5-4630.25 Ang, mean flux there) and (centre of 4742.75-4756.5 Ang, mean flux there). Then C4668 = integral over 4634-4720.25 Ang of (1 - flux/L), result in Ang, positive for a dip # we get 8.0 Ang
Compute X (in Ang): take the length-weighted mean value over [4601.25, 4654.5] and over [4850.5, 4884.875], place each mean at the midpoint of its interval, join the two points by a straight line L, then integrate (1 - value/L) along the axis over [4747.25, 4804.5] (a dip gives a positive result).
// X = -3.3 Ang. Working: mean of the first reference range 2.79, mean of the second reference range 2.67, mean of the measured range 2.88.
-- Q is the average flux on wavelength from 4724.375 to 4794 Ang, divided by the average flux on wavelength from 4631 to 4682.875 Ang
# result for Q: 1.1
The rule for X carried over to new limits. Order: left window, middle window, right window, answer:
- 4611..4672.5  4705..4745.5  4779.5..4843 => 0.8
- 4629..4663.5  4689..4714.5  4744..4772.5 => 1.4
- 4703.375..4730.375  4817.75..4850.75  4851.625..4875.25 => -2.9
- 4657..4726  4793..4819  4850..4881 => -2.9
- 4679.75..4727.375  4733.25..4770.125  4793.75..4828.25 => -1.7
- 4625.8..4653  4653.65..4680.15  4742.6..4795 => 1.3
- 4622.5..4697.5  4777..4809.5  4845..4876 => -2.9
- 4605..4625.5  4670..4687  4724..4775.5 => 1.6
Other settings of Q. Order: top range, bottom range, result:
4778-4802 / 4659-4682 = 1.10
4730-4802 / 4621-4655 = 1.05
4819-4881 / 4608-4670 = 1.01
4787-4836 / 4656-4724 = 1.10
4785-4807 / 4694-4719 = 1.11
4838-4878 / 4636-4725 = 1.02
